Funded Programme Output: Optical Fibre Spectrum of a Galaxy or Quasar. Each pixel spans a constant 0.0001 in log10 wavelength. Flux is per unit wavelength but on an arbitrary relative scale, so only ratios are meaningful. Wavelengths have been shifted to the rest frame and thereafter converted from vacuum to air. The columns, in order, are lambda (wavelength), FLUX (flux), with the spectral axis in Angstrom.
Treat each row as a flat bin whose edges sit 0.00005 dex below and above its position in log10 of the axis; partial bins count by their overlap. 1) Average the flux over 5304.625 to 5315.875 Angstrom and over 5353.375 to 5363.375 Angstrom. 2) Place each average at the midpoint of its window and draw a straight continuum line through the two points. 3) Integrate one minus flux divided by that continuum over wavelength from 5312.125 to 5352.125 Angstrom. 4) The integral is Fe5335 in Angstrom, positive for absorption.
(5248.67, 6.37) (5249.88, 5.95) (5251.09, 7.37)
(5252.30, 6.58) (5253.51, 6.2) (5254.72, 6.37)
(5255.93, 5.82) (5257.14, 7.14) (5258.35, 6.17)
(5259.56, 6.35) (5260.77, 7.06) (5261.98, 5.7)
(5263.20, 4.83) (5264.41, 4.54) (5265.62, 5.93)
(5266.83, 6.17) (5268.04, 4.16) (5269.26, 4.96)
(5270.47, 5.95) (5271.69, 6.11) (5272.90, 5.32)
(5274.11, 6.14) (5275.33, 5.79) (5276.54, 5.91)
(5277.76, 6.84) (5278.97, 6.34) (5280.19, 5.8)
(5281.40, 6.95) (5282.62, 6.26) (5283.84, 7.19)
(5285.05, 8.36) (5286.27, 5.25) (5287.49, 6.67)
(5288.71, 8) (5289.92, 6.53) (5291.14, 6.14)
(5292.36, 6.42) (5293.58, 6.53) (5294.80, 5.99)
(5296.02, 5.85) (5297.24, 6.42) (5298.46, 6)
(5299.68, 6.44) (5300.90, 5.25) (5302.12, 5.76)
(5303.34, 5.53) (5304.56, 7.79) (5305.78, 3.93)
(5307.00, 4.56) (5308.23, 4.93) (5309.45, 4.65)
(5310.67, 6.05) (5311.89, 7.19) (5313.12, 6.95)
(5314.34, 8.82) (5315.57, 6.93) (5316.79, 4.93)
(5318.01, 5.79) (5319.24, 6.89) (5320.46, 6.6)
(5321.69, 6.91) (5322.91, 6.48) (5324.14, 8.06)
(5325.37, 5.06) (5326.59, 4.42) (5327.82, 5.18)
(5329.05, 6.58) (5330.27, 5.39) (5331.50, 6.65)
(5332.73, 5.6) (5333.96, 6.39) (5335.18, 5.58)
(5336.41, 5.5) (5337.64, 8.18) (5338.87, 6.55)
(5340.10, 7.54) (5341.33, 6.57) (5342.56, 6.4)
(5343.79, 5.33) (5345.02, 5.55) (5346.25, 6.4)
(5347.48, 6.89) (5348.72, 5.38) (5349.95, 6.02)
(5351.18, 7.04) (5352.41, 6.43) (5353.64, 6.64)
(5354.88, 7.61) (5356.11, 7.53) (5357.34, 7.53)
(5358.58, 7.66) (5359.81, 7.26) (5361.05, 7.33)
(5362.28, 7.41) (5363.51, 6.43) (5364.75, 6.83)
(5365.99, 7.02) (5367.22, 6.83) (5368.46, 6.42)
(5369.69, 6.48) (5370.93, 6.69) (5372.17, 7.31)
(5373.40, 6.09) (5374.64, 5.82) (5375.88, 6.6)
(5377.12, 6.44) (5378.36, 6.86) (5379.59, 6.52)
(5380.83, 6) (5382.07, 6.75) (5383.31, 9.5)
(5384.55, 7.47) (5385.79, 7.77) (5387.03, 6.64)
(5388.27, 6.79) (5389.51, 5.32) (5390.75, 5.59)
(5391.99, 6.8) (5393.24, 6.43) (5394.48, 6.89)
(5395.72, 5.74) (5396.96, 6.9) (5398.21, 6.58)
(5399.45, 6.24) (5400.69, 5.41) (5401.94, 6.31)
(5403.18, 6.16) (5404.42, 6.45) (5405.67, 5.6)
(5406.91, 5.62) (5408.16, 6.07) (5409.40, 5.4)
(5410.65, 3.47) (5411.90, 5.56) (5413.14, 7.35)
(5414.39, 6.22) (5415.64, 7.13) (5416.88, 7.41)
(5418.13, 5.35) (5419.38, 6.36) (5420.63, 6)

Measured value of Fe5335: 1.7 Angstrom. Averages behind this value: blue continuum 6.06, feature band 6.34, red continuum 7.35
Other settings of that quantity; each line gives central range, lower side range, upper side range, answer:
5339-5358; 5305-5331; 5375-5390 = -0.46 Angstrom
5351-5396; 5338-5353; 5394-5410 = -4.25 Angstrom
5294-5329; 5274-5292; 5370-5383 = 2.67 Angstrom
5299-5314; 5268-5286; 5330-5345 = 1.03 Angstrom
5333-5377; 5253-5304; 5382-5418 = -2.58 Angstrom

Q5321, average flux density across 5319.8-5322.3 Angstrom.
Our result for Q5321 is 6.77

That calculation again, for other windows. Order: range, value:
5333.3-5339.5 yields 6.44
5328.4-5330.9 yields 5.98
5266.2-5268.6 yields 5.2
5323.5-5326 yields 6.53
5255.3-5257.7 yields 6.47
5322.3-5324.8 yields 7.22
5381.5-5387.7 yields 7.63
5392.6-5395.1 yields 6.65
